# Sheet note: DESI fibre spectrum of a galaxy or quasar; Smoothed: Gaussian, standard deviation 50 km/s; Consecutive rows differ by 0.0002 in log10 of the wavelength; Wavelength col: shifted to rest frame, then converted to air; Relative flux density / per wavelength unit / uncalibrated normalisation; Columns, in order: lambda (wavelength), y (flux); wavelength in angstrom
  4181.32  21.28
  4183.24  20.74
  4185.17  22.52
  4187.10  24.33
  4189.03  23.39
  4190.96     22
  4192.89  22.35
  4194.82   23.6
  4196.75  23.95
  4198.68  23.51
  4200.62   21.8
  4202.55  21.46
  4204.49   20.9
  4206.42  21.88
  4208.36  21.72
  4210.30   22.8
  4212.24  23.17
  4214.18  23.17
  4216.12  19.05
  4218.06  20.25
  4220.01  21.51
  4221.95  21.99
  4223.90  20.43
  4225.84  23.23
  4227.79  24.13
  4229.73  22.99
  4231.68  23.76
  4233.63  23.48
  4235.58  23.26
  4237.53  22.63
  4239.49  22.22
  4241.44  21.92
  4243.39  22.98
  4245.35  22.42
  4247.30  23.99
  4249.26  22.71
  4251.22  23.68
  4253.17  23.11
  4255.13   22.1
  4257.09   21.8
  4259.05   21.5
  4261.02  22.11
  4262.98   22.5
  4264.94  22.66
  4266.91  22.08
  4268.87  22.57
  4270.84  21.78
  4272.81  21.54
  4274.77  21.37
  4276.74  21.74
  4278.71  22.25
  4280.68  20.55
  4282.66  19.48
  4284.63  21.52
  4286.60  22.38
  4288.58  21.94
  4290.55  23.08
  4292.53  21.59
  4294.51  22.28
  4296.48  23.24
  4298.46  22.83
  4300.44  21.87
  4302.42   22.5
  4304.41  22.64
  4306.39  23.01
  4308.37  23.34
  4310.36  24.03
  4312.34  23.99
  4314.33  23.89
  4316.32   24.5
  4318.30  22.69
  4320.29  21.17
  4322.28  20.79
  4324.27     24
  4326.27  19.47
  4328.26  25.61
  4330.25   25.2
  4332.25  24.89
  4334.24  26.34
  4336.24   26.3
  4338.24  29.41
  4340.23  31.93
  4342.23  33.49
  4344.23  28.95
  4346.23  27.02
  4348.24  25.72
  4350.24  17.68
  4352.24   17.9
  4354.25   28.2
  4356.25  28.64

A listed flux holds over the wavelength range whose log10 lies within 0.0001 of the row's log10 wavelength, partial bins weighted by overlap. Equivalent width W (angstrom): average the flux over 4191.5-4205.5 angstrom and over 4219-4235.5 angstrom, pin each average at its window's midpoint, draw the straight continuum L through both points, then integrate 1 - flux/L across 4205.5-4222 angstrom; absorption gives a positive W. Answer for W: 0.66 angstrom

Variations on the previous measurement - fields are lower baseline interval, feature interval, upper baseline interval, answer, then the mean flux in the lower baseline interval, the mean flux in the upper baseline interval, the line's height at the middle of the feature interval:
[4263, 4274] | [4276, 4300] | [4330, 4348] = 1.9 angstrom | 22.2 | 28.2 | 23.8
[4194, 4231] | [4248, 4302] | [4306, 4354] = 3.3 angstrom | 22.2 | 24.7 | 23.5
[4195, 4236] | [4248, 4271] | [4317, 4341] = 0.8 angstrom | 22.3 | 24.8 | 23.3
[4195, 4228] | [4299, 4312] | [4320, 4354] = 0.8 angstrom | 22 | 25.2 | 24.4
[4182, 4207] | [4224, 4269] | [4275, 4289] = -1.9 angstrom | 22.5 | 21.4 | 21.8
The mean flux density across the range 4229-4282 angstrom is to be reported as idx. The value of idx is 22.4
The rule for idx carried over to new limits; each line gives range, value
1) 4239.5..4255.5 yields 22.9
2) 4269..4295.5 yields 21.7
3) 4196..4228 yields 22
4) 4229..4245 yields 22.9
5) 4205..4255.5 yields 22.5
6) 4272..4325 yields 22.4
